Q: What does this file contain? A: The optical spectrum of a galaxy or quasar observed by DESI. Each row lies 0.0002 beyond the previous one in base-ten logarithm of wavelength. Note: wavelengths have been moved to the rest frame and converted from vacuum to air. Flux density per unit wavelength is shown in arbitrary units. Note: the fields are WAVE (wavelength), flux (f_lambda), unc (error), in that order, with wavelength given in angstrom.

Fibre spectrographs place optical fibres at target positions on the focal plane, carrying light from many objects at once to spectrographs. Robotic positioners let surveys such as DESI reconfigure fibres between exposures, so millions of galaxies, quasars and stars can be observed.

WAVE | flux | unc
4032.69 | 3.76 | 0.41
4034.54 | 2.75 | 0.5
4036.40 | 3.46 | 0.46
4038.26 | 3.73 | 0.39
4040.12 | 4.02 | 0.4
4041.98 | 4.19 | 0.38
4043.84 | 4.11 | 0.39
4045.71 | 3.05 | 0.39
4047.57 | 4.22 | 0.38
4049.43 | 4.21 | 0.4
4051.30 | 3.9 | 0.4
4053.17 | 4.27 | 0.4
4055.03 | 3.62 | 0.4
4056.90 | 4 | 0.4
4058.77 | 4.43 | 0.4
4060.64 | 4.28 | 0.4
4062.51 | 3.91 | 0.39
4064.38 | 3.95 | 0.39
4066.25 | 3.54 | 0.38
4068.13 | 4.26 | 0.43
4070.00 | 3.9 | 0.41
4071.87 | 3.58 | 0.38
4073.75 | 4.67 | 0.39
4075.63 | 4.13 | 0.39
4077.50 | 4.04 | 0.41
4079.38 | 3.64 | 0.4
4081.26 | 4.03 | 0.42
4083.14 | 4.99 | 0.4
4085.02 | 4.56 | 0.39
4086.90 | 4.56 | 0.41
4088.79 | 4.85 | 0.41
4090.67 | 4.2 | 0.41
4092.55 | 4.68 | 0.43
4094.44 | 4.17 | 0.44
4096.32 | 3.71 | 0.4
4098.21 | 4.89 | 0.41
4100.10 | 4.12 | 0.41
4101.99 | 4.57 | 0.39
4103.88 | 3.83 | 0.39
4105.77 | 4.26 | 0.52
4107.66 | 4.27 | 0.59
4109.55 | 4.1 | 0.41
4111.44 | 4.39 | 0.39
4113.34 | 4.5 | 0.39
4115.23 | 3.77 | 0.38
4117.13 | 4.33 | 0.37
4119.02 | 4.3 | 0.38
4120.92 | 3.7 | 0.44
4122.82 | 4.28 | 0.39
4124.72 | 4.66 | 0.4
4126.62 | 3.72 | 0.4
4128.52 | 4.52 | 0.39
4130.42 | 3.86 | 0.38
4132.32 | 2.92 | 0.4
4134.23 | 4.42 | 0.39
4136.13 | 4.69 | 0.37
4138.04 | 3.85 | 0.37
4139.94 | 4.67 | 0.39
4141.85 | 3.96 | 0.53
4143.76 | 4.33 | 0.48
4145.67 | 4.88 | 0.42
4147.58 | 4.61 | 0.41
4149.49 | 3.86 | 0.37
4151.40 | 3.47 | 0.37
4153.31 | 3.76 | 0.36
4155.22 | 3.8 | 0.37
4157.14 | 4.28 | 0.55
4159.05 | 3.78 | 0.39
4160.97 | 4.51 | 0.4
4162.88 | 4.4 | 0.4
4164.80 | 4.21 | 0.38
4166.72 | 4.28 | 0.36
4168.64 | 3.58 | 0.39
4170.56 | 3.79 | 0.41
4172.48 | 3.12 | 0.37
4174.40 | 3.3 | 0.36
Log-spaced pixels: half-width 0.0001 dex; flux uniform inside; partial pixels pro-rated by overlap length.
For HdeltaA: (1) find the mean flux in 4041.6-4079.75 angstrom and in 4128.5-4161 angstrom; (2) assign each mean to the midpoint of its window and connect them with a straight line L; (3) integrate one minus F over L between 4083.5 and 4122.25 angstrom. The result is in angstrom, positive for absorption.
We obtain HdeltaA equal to -2.4 angstrom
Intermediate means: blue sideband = 4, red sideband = 4.1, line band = 4.3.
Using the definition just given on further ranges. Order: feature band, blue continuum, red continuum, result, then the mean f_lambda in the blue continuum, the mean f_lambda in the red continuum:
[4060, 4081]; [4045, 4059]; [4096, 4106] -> 0.4 angstrom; 3.95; 4.26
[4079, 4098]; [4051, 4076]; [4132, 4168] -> -1.5 angstrom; 4.03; 4.16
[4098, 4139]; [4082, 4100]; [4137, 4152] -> 1.7 angstrom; 4.49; 4.22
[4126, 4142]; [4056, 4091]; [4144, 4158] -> 0.2 angstrom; 4.19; 4.1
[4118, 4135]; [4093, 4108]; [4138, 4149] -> 1.2 angstrom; 4.24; 4.41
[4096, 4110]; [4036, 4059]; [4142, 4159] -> -0.8 angstrom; 3.94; 4.1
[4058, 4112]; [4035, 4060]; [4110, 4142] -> -2.6 angstrom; 3.92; 4.15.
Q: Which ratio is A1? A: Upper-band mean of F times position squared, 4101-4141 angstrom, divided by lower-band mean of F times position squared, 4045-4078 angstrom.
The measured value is 1.1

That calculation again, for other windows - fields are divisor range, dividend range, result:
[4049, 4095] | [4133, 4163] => 1.04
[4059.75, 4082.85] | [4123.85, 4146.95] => 1.08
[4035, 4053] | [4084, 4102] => 1.17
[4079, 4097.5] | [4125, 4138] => 0.95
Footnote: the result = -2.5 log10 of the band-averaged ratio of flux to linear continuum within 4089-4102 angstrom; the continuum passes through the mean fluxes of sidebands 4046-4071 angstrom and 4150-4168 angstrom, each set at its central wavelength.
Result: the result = -0.08 mag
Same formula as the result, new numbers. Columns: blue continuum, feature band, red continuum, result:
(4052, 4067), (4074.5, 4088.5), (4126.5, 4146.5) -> -0.066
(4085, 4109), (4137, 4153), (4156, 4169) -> 0.007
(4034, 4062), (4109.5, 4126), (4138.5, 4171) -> -0.045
